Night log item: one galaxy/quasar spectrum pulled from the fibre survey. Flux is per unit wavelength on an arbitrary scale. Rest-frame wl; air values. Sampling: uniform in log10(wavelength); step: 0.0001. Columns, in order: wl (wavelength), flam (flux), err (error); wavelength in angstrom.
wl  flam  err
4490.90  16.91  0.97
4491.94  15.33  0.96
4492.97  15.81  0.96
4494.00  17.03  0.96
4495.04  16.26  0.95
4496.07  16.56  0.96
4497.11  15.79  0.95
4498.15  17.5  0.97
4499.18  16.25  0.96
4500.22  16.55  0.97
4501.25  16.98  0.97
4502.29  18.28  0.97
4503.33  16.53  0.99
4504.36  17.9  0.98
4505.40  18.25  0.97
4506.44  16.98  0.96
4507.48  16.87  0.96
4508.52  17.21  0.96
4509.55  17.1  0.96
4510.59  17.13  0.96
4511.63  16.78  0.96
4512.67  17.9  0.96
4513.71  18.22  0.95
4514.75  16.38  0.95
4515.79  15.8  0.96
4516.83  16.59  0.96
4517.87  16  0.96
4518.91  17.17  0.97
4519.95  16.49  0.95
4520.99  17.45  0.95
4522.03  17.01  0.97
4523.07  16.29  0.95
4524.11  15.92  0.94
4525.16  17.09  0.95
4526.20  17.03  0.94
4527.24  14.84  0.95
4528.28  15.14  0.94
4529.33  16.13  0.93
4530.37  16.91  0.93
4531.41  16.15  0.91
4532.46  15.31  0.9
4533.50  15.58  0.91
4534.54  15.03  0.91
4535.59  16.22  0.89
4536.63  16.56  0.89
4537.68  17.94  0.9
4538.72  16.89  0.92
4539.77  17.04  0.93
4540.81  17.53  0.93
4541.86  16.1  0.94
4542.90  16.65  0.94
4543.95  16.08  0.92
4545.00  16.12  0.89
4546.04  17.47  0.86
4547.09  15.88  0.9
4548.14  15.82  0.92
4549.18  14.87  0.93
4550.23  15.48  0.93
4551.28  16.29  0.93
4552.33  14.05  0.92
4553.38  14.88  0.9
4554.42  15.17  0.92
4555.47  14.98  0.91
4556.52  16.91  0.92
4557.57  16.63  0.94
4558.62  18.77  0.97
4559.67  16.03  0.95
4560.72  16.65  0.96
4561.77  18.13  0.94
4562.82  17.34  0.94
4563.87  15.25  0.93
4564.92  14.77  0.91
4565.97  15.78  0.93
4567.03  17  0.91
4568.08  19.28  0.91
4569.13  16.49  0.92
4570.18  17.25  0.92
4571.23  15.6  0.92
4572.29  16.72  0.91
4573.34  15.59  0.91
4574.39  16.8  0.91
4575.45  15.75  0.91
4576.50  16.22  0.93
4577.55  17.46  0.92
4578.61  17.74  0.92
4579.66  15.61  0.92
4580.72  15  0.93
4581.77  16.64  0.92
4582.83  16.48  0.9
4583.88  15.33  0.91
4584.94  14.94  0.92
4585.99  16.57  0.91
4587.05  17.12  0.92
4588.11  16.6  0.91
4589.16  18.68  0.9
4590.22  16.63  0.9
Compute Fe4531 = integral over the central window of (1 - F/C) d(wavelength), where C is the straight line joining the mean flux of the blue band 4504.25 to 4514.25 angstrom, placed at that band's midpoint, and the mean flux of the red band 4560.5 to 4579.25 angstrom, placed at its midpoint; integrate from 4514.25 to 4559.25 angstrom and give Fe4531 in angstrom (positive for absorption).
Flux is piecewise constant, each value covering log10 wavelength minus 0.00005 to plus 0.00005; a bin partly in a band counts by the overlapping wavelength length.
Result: 2.1 angstrom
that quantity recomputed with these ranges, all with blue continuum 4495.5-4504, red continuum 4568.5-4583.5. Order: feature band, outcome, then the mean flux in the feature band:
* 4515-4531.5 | 0.3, 16.4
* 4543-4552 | 0.3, 16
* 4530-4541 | 0.1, 16.4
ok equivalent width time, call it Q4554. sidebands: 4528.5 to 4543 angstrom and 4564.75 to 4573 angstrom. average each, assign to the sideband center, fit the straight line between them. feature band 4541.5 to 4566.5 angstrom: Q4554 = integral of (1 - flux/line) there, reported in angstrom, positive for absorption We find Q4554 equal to 0.7 angstrom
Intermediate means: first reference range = 16.4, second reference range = 16.7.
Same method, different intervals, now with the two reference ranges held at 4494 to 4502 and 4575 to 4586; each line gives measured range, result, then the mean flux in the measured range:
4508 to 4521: -0.3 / 16.9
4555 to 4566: -0.2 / 16.5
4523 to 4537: 0.4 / 16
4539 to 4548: -0.1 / 16.6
